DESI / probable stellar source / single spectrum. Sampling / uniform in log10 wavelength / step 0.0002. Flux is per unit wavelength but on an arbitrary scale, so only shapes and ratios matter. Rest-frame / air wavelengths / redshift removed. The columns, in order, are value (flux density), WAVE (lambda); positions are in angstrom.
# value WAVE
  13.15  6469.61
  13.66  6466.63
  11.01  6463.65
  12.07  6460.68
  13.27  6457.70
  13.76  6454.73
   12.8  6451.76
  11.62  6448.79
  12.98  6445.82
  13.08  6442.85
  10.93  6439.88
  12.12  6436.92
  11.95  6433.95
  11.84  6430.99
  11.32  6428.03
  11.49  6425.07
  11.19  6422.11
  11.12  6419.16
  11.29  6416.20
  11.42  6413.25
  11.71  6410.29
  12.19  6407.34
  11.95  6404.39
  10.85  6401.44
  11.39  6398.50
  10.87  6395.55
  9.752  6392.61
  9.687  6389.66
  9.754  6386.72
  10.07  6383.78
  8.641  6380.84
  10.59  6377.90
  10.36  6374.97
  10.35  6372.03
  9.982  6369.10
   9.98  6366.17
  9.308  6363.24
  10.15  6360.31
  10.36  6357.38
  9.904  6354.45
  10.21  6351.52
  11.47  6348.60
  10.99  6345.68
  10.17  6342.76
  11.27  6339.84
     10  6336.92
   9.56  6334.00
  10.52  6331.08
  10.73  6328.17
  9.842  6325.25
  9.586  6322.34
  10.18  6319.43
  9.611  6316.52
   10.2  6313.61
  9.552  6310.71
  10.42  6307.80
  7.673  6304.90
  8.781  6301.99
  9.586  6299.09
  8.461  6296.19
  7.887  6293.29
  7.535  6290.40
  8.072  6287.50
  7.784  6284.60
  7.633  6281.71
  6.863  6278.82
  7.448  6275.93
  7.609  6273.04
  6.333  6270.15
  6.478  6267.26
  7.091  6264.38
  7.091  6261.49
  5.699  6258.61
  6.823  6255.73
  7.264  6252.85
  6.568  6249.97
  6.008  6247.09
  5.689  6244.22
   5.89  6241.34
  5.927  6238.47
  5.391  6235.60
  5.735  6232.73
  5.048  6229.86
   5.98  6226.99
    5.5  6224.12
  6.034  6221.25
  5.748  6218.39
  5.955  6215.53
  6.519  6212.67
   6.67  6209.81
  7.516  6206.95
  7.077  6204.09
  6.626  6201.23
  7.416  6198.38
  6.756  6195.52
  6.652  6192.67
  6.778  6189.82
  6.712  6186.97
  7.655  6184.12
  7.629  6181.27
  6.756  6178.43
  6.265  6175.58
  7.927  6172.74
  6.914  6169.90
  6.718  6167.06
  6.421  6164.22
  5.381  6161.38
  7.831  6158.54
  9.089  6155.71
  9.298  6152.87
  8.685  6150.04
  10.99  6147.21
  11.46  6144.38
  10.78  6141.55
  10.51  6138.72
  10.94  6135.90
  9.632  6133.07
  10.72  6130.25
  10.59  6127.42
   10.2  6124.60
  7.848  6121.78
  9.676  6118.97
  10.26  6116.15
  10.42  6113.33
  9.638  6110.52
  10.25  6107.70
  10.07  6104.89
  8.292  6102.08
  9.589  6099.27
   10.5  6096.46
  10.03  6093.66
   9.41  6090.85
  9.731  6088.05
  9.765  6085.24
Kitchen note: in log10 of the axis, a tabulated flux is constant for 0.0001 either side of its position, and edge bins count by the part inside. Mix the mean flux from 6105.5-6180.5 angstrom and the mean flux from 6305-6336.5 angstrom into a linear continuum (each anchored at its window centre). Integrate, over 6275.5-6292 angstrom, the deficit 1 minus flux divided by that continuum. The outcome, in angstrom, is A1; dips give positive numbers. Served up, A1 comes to 3.7 angstrom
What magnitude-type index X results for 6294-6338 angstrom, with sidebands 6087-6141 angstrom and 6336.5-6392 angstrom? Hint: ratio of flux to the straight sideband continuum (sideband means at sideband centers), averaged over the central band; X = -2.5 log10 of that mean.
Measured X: 0.056 mag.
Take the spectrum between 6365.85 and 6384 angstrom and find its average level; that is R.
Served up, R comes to 9.99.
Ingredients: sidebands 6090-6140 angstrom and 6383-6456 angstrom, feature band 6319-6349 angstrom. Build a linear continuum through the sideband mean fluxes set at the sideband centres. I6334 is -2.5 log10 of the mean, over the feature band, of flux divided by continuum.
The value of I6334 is 0.07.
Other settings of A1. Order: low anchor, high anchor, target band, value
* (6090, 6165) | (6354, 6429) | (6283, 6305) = 4.3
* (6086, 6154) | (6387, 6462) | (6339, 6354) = 0.7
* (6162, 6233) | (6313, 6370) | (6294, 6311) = 0.4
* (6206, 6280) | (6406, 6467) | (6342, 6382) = -1.6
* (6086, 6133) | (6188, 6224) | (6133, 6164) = -3.0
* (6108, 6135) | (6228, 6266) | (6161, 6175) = 2.9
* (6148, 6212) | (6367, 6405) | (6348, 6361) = -0.7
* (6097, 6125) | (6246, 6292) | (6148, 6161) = 0.5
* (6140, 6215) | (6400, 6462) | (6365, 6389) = 2.3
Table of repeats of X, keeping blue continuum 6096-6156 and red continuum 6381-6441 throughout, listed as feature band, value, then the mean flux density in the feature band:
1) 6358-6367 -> 0.110 mag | 9.85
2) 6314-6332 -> 0.071 mag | 10.1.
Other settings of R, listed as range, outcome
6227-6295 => 6.68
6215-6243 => 5.71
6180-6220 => 6.83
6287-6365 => 9.73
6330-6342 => 10.3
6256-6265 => 6.61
